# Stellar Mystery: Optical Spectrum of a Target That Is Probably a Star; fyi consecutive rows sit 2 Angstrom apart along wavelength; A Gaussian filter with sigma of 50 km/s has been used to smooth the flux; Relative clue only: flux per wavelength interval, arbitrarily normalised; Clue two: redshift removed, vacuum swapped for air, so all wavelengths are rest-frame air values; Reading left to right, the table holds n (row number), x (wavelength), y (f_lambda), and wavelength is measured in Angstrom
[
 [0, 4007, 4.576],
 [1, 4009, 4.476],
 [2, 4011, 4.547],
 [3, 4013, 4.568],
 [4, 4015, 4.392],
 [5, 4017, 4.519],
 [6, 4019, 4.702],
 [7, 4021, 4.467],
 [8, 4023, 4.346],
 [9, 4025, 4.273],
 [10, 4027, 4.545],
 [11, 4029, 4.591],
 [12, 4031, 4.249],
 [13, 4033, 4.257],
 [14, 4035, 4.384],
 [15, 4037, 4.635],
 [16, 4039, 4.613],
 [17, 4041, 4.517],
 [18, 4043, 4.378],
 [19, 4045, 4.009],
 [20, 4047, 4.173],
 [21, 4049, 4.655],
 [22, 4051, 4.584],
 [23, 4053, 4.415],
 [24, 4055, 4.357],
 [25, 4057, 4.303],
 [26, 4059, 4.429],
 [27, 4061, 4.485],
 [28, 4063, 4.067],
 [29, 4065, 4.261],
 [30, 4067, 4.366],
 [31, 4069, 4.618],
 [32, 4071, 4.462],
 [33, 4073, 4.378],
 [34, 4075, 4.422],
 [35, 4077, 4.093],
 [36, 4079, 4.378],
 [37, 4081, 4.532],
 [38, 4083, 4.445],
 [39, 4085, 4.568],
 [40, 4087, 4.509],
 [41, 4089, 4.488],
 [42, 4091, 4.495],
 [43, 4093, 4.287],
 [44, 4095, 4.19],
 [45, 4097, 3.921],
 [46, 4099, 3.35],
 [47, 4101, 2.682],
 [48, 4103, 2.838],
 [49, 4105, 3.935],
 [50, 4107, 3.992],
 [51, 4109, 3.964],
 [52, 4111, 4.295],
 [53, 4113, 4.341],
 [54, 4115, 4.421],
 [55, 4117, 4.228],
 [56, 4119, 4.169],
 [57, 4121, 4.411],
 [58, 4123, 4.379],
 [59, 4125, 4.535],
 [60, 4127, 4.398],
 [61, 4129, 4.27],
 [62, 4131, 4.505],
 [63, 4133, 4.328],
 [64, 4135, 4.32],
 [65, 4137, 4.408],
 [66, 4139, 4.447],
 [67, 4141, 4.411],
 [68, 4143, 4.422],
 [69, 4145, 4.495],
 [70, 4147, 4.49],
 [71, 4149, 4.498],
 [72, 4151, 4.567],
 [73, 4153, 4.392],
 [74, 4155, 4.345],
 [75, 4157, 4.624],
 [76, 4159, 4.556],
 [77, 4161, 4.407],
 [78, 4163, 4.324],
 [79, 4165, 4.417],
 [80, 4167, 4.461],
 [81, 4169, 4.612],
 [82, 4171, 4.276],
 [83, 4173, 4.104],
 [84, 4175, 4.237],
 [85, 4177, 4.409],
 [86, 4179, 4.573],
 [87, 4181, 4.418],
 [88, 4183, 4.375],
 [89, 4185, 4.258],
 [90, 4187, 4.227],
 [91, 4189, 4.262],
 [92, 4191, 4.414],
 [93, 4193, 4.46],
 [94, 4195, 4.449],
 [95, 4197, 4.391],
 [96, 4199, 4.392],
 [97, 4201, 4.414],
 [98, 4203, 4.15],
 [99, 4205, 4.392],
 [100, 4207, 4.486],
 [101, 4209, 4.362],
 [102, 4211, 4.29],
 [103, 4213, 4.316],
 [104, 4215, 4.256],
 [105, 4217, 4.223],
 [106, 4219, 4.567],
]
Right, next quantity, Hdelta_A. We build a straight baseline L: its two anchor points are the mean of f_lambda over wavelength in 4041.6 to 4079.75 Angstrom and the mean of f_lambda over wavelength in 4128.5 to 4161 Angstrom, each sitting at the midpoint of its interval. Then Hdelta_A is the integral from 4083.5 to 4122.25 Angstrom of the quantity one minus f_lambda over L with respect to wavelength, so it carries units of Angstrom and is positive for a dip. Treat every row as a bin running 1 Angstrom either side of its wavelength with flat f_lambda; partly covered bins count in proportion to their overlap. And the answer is 3.0 Angstrom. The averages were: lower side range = 4.36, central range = 4.06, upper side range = 4.44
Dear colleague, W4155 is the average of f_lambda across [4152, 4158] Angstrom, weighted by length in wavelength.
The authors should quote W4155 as 4.45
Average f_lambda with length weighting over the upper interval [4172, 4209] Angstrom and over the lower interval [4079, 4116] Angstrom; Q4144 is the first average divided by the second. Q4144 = 1.1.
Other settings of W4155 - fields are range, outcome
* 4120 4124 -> 4.39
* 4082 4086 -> 4.51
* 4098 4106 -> 3.2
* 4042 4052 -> 4.36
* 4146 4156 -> 4.46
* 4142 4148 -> 4.47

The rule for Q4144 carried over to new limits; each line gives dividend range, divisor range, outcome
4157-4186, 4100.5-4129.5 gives 1.08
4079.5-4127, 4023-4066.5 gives 0.94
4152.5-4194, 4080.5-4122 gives 1.07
